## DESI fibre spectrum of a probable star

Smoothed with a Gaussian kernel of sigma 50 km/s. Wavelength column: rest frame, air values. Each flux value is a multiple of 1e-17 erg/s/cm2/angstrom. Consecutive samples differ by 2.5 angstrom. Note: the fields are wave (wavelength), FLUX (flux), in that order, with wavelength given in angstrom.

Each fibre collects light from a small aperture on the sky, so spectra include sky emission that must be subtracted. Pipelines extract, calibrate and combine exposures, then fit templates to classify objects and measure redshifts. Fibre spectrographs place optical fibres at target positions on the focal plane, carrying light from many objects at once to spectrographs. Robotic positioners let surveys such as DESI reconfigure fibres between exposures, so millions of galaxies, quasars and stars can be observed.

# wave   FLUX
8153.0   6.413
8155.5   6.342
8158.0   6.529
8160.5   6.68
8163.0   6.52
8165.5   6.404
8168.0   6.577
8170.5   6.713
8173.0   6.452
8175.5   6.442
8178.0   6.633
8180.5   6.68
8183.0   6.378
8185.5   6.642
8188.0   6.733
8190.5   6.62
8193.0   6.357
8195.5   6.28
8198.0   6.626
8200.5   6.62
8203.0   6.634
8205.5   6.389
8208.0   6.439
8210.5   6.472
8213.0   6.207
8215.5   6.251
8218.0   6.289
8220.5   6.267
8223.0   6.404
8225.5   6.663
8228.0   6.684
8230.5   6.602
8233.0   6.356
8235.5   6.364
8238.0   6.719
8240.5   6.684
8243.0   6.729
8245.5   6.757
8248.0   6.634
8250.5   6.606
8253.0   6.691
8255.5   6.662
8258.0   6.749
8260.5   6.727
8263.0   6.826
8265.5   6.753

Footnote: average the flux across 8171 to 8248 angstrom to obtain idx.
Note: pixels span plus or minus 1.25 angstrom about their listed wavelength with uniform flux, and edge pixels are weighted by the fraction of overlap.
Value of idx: 6.52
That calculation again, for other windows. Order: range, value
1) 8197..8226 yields 6.43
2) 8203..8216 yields 6.38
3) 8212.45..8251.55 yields 6.52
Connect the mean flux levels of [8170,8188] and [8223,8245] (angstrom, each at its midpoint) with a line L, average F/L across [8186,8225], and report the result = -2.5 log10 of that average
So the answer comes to 0.02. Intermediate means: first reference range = 6.57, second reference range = 6.59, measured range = 6.45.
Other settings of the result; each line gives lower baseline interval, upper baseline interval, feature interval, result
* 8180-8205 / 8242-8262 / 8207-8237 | 0.034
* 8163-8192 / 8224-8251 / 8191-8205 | 0.013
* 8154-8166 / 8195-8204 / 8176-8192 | -0.011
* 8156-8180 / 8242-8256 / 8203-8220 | 0.043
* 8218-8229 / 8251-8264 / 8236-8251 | -0.009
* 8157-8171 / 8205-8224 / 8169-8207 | -0.015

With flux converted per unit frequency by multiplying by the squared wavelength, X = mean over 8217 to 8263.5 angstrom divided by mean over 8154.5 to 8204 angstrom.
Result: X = 1.0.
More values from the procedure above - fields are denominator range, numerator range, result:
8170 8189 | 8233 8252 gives 1.02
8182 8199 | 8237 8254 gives 1.04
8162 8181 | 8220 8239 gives 1.01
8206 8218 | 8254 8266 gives 1.08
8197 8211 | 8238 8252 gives 1.03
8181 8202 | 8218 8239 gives 1.00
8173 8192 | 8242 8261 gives 1.03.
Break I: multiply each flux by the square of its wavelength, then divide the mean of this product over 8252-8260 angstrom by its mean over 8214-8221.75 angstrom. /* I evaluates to 1.08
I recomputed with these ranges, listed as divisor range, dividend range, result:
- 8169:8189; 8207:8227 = 0.98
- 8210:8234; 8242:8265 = 1.05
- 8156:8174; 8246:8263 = 1.04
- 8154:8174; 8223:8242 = 1.02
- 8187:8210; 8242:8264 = 1.04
